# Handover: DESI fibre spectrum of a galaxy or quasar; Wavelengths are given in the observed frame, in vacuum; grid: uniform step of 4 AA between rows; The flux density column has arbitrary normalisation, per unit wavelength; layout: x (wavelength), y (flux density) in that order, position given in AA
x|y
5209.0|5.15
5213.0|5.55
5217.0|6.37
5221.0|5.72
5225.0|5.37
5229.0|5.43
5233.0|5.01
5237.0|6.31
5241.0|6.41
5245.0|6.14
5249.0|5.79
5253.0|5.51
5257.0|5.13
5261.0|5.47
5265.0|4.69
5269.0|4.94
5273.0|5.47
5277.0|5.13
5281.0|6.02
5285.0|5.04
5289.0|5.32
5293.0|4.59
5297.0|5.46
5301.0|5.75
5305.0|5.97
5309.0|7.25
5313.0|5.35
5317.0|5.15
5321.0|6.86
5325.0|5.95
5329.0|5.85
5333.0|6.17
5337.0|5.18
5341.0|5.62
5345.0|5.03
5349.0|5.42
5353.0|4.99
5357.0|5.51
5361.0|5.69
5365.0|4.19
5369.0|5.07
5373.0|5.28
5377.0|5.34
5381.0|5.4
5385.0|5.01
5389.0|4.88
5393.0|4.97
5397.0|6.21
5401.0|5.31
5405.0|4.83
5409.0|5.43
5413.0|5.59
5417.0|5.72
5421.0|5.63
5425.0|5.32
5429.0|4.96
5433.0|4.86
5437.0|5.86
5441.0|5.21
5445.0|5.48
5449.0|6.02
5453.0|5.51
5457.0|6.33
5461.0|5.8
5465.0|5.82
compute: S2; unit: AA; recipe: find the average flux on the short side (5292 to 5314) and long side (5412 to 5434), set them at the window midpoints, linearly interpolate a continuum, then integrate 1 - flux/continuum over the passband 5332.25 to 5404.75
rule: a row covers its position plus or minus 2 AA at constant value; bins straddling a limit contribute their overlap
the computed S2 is 3.8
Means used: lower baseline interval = 5.8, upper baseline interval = 5.36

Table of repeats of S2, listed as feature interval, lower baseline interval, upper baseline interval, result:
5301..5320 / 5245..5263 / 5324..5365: -1.6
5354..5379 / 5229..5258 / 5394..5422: 1.8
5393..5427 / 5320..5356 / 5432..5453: 0.5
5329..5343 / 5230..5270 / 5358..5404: -0.9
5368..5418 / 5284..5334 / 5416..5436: 1.1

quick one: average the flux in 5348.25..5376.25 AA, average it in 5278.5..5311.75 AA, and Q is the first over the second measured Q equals 0.91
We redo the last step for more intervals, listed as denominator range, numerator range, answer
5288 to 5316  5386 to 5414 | 0.94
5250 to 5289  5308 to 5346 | 1.10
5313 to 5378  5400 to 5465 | 1.01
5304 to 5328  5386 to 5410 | 0.86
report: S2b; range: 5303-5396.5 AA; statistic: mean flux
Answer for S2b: 5.5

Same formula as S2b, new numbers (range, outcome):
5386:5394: 4.93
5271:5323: 5.64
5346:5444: 5.28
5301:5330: 6.04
